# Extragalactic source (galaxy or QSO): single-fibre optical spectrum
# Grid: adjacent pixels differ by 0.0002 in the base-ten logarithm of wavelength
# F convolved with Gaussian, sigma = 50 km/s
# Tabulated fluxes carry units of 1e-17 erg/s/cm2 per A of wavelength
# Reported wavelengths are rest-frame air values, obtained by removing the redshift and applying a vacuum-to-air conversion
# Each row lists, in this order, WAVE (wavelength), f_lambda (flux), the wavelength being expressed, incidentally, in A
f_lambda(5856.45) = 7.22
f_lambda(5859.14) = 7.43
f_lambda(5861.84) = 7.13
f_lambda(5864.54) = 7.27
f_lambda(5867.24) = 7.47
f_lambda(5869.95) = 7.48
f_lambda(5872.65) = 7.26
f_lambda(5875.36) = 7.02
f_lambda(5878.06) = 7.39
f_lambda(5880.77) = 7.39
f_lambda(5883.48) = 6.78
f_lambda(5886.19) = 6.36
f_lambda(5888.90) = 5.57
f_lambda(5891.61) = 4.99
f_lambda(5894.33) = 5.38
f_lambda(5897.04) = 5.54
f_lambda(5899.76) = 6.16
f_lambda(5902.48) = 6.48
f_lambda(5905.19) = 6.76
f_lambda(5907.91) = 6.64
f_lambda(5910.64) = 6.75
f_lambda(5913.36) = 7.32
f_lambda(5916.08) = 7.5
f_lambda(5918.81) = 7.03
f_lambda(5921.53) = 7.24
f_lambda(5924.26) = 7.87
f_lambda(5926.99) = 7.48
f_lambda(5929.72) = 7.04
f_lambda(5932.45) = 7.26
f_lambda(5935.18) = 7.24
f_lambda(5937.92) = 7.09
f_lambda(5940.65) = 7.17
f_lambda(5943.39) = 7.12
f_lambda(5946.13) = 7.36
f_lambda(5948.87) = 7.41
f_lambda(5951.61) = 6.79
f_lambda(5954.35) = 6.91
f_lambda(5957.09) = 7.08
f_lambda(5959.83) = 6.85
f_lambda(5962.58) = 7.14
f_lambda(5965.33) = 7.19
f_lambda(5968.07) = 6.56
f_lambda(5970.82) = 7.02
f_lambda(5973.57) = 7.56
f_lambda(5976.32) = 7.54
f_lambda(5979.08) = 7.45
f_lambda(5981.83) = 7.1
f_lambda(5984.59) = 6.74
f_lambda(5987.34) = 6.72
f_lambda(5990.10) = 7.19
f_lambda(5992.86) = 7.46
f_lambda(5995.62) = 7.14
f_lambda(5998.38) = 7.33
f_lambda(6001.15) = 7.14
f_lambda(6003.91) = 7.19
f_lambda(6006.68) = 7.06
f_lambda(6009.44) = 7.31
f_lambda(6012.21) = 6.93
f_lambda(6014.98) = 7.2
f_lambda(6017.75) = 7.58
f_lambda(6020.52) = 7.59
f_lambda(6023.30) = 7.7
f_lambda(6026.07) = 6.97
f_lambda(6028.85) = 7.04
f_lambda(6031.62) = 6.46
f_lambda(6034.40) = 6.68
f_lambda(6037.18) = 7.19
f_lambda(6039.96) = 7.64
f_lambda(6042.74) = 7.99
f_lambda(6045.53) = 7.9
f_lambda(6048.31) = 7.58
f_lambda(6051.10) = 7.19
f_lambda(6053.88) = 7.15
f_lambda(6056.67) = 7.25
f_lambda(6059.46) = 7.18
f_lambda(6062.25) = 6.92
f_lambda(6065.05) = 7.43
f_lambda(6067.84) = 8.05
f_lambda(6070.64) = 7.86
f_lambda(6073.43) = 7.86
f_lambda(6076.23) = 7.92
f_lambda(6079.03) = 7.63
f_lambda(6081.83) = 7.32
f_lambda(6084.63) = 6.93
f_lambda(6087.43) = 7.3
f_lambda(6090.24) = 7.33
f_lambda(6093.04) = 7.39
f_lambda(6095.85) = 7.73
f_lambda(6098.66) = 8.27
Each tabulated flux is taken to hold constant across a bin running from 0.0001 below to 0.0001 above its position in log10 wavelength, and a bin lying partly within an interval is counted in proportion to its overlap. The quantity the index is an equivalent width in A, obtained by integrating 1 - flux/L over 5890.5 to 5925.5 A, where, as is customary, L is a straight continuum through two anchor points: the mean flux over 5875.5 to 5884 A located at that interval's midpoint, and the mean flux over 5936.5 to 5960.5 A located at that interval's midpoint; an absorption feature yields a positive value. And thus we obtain 2.7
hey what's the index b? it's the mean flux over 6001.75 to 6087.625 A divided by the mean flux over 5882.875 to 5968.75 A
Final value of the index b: 1.1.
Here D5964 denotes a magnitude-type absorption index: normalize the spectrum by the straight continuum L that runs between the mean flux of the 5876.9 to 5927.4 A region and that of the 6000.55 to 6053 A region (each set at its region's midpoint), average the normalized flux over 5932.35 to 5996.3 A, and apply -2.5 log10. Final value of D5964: -0.025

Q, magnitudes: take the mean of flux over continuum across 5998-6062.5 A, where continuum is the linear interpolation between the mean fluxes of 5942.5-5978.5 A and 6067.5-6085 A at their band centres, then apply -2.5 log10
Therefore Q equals 0.03 mag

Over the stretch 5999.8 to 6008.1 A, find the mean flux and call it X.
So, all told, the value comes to 7.14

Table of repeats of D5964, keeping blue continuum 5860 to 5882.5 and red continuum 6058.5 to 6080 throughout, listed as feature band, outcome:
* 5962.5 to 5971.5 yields 0.075 mag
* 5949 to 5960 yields 0.068 mag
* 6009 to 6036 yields 0.059 mag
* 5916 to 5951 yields 0.018 mag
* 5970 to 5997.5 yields 0.041 mag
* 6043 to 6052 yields -0.007 mag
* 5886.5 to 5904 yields 0.266 mag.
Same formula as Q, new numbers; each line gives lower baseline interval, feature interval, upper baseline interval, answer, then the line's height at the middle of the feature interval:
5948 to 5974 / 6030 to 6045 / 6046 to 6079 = 0.02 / 7.39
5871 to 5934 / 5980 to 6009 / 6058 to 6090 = 0.00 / 7.15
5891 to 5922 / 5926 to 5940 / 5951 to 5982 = -0.07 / 6.77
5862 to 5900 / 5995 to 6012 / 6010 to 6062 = -0.01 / 7.14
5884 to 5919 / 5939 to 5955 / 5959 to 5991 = -0.05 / 6.8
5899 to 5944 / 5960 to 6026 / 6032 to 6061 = 0.00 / 7.23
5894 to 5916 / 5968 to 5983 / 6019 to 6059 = -0.05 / 6.92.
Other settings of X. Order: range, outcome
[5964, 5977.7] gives 7.18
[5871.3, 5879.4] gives 7.23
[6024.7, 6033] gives 6.83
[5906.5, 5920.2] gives 7.05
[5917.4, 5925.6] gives 7.38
